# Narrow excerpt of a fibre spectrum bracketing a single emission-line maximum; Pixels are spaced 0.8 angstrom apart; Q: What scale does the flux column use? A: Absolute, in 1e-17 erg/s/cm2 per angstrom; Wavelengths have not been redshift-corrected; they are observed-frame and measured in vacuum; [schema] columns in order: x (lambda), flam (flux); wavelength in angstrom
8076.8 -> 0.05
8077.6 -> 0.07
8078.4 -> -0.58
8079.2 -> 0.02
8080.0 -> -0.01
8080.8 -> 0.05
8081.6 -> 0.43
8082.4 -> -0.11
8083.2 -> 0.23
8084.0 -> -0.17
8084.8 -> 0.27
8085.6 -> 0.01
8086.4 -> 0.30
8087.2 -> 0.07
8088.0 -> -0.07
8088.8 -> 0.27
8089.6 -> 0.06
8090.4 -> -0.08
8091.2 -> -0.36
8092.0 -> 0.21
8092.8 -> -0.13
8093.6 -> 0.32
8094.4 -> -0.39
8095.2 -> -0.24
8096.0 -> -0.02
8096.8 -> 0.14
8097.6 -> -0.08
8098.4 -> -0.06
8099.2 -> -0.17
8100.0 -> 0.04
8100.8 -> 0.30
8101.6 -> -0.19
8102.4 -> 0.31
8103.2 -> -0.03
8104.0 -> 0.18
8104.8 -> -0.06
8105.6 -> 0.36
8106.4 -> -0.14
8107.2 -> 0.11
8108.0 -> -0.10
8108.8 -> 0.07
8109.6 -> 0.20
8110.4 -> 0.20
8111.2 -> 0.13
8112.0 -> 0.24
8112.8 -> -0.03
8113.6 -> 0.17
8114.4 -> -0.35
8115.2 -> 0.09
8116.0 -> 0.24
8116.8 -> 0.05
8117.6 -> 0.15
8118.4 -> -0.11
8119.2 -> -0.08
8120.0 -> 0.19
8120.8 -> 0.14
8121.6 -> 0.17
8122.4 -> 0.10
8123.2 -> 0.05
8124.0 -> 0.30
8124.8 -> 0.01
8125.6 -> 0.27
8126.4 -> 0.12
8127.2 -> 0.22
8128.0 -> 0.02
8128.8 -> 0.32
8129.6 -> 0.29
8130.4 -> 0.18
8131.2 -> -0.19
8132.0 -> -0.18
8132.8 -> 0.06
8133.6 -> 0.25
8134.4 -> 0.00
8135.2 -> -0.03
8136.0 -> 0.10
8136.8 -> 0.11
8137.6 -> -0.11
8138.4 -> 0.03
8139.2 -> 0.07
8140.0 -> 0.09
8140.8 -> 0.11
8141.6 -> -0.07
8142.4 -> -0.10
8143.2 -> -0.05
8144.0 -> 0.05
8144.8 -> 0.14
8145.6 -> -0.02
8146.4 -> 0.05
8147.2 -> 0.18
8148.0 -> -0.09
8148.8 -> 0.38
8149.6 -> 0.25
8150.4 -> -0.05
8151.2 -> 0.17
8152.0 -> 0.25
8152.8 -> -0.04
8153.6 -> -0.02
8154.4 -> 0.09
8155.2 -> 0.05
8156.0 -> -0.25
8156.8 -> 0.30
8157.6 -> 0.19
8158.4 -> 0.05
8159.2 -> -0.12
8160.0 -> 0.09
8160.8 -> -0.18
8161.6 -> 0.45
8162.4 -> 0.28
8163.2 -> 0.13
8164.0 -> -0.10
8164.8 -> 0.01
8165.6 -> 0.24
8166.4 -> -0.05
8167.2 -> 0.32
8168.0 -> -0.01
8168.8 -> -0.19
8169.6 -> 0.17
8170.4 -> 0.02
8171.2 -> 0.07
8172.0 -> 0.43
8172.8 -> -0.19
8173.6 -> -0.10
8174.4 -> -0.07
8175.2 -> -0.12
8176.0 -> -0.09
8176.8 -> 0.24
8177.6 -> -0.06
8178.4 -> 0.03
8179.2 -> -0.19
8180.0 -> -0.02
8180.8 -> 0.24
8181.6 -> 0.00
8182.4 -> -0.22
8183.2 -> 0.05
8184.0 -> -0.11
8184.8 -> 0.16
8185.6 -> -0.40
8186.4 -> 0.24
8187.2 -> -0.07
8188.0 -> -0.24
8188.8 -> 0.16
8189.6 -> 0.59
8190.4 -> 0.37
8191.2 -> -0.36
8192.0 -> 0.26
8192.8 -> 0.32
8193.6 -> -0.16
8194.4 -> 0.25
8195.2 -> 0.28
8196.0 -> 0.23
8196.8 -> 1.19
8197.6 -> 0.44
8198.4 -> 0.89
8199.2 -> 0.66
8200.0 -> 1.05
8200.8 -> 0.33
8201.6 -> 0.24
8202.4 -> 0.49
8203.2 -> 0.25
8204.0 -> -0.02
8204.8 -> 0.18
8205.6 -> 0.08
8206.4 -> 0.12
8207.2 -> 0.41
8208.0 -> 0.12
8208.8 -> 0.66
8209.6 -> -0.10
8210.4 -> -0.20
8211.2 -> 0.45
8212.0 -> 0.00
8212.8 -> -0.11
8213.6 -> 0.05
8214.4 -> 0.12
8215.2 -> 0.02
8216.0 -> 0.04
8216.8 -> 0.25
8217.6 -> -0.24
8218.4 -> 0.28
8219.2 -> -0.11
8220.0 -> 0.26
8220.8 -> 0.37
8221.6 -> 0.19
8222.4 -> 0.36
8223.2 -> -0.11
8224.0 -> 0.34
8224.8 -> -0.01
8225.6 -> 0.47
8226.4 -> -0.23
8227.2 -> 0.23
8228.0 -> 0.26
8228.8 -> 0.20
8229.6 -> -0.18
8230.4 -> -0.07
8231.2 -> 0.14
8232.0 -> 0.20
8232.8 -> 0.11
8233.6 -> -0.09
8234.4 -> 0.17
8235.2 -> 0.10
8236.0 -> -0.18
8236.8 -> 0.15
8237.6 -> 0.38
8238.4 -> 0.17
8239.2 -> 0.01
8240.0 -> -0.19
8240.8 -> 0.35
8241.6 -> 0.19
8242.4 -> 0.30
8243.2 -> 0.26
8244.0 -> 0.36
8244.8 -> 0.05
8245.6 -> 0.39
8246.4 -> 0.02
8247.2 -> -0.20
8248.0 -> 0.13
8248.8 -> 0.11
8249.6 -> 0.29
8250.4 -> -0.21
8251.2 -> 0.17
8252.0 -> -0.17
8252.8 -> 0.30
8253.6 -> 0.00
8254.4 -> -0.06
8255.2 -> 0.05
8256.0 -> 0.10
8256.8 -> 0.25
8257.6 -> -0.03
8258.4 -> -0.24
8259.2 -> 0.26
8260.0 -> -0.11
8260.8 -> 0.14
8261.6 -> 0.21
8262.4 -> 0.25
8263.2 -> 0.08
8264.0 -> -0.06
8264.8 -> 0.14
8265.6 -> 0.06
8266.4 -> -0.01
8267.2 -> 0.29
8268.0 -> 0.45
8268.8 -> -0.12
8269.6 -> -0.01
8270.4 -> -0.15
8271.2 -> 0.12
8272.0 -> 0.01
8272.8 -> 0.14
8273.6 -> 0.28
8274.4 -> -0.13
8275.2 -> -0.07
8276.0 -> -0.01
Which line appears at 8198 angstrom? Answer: H-gamma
